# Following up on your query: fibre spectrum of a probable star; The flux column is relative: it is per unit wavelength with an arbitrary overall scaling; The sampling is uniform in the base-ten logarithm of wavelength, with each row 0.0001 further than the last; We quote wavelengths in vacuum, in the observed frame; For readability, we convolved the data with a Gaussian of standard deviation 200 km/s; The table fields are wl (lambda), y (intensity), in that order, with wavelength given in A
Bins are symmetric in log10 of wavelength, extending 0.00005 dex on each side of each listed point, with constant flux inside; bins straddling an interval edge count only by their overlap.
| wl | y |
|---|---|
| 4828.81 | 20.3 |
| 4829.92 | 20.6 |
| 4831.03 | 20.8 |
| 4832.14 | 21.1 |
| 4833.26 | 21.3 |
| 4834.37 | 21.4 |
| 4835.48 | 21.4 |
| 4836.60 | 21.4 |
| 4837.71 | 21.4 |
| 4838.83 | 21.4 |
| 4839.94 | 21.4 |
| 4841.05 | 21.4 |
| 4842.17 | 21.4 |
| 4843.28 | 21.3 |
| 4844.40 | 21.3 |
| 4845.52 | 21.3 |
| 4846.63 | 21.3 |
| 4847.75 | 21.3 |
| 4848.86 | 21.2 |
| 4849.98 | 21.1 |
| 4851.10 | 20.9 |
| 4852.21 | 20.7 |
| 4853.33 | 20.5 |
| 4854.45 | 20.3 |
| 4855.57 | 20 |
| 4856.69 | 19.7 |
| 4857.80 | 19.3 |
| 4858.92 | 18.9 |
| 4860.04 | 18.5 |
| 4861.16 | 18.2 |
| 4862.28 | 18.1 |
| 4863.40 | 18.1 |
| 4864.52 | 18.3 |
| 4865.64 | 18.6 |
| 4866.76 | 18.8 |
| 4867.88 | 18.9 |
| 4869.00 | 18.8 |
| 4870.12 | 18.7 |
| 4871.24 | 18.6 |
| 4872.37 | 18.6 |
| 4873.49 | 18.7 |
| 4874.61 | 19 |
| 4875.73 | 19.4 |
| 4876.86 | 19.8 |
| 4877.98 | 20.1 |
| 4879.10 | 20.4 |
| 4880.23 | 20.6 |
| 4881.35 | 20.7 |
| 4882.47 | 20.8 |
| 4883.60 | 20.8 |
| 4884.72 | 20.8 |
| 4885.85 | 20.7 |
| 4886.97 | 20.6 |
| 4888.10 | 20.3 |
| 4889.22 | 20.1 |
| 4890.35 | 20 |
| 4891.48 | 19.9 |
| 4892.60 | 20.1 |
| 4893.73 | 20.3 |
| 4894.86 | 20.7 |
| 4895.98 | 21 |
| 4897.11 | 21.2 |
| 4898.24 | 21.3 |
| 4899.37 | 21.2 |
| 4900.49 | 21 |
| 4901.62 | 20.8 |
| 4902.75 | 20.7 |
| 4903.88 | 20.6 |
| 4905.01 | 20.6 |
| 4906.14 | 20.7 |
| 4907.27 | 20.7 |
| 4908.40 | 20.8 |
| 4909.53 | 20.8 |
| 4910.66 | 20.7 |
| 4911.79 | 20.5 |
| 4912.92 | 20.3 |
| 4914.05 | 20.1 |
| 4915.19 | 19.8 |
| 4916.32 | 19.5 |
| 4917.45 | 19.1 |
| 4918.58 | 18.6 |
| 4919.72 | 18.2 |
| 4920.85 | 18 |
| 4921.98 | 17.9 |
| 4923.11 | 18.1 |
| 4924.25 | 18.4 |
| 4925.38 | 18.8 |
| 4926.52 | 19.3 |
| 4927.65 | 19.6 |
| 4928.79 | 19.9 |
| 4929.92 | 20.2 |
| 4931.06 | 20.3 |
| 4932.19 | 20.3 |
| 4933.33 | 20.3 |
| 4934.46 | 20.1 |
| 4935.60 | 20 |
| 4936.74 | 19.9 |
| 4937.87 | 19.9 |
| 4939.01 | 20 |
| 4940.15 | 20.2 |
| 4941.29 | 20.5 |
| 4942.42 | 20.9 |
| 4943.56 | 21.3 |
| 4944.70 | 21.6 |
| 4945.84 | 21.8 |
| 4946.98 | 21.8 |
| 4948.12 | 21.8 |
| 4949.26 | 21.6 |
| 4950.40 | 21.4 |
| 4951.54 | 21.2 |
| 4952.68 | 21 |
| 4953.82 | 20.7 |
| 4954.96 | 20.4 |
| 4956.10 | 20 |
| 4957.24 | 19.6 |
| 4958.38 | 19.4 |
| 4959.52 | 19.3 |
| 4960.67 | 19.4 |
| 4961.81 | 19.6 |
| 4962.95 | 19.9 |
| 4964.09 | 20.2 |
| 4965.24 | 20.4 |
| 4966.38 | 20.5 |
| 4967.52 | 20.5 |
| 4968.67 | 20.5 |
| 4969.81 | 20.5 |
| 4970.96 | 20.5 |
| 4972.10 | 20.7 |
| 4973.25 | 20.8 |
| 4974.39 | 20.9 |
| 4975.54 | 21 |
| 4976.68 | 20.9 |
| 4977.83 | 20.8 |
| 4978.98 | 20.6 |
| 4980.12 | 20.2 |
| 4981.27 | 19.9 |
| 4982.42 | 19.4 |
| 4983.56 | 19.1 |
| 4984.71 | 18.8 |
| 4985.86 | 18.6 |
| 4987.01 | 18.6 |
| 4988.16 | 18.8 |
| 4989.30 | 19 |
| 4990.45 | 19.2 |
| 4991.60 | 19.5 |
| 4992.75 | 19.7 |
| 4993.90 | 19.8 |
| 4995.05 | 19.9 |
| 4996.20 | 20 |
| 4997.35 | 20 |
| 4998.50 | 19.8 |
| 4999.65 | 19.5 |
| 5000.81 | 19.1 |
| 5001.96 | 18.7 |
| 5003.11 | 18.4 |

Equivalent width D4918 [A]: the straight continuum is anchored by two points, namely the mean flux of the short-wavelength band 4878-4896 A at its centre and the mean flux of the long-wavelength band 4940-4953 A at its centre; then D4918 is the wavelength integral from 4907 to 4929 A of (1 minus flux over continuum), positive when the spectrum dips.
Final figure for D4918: 1.5 A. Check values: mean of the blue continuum 20.5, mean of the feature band 19.4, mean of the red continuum 21.3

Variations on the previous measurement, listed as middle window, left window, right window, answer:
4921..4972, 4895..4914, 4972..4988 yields 0.3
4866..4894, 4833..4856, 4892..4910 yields 1.5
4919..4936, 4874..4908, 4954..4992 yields 0.8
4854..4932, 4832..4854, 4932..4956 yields 4.6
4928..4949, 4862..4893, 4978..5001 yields -1.1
